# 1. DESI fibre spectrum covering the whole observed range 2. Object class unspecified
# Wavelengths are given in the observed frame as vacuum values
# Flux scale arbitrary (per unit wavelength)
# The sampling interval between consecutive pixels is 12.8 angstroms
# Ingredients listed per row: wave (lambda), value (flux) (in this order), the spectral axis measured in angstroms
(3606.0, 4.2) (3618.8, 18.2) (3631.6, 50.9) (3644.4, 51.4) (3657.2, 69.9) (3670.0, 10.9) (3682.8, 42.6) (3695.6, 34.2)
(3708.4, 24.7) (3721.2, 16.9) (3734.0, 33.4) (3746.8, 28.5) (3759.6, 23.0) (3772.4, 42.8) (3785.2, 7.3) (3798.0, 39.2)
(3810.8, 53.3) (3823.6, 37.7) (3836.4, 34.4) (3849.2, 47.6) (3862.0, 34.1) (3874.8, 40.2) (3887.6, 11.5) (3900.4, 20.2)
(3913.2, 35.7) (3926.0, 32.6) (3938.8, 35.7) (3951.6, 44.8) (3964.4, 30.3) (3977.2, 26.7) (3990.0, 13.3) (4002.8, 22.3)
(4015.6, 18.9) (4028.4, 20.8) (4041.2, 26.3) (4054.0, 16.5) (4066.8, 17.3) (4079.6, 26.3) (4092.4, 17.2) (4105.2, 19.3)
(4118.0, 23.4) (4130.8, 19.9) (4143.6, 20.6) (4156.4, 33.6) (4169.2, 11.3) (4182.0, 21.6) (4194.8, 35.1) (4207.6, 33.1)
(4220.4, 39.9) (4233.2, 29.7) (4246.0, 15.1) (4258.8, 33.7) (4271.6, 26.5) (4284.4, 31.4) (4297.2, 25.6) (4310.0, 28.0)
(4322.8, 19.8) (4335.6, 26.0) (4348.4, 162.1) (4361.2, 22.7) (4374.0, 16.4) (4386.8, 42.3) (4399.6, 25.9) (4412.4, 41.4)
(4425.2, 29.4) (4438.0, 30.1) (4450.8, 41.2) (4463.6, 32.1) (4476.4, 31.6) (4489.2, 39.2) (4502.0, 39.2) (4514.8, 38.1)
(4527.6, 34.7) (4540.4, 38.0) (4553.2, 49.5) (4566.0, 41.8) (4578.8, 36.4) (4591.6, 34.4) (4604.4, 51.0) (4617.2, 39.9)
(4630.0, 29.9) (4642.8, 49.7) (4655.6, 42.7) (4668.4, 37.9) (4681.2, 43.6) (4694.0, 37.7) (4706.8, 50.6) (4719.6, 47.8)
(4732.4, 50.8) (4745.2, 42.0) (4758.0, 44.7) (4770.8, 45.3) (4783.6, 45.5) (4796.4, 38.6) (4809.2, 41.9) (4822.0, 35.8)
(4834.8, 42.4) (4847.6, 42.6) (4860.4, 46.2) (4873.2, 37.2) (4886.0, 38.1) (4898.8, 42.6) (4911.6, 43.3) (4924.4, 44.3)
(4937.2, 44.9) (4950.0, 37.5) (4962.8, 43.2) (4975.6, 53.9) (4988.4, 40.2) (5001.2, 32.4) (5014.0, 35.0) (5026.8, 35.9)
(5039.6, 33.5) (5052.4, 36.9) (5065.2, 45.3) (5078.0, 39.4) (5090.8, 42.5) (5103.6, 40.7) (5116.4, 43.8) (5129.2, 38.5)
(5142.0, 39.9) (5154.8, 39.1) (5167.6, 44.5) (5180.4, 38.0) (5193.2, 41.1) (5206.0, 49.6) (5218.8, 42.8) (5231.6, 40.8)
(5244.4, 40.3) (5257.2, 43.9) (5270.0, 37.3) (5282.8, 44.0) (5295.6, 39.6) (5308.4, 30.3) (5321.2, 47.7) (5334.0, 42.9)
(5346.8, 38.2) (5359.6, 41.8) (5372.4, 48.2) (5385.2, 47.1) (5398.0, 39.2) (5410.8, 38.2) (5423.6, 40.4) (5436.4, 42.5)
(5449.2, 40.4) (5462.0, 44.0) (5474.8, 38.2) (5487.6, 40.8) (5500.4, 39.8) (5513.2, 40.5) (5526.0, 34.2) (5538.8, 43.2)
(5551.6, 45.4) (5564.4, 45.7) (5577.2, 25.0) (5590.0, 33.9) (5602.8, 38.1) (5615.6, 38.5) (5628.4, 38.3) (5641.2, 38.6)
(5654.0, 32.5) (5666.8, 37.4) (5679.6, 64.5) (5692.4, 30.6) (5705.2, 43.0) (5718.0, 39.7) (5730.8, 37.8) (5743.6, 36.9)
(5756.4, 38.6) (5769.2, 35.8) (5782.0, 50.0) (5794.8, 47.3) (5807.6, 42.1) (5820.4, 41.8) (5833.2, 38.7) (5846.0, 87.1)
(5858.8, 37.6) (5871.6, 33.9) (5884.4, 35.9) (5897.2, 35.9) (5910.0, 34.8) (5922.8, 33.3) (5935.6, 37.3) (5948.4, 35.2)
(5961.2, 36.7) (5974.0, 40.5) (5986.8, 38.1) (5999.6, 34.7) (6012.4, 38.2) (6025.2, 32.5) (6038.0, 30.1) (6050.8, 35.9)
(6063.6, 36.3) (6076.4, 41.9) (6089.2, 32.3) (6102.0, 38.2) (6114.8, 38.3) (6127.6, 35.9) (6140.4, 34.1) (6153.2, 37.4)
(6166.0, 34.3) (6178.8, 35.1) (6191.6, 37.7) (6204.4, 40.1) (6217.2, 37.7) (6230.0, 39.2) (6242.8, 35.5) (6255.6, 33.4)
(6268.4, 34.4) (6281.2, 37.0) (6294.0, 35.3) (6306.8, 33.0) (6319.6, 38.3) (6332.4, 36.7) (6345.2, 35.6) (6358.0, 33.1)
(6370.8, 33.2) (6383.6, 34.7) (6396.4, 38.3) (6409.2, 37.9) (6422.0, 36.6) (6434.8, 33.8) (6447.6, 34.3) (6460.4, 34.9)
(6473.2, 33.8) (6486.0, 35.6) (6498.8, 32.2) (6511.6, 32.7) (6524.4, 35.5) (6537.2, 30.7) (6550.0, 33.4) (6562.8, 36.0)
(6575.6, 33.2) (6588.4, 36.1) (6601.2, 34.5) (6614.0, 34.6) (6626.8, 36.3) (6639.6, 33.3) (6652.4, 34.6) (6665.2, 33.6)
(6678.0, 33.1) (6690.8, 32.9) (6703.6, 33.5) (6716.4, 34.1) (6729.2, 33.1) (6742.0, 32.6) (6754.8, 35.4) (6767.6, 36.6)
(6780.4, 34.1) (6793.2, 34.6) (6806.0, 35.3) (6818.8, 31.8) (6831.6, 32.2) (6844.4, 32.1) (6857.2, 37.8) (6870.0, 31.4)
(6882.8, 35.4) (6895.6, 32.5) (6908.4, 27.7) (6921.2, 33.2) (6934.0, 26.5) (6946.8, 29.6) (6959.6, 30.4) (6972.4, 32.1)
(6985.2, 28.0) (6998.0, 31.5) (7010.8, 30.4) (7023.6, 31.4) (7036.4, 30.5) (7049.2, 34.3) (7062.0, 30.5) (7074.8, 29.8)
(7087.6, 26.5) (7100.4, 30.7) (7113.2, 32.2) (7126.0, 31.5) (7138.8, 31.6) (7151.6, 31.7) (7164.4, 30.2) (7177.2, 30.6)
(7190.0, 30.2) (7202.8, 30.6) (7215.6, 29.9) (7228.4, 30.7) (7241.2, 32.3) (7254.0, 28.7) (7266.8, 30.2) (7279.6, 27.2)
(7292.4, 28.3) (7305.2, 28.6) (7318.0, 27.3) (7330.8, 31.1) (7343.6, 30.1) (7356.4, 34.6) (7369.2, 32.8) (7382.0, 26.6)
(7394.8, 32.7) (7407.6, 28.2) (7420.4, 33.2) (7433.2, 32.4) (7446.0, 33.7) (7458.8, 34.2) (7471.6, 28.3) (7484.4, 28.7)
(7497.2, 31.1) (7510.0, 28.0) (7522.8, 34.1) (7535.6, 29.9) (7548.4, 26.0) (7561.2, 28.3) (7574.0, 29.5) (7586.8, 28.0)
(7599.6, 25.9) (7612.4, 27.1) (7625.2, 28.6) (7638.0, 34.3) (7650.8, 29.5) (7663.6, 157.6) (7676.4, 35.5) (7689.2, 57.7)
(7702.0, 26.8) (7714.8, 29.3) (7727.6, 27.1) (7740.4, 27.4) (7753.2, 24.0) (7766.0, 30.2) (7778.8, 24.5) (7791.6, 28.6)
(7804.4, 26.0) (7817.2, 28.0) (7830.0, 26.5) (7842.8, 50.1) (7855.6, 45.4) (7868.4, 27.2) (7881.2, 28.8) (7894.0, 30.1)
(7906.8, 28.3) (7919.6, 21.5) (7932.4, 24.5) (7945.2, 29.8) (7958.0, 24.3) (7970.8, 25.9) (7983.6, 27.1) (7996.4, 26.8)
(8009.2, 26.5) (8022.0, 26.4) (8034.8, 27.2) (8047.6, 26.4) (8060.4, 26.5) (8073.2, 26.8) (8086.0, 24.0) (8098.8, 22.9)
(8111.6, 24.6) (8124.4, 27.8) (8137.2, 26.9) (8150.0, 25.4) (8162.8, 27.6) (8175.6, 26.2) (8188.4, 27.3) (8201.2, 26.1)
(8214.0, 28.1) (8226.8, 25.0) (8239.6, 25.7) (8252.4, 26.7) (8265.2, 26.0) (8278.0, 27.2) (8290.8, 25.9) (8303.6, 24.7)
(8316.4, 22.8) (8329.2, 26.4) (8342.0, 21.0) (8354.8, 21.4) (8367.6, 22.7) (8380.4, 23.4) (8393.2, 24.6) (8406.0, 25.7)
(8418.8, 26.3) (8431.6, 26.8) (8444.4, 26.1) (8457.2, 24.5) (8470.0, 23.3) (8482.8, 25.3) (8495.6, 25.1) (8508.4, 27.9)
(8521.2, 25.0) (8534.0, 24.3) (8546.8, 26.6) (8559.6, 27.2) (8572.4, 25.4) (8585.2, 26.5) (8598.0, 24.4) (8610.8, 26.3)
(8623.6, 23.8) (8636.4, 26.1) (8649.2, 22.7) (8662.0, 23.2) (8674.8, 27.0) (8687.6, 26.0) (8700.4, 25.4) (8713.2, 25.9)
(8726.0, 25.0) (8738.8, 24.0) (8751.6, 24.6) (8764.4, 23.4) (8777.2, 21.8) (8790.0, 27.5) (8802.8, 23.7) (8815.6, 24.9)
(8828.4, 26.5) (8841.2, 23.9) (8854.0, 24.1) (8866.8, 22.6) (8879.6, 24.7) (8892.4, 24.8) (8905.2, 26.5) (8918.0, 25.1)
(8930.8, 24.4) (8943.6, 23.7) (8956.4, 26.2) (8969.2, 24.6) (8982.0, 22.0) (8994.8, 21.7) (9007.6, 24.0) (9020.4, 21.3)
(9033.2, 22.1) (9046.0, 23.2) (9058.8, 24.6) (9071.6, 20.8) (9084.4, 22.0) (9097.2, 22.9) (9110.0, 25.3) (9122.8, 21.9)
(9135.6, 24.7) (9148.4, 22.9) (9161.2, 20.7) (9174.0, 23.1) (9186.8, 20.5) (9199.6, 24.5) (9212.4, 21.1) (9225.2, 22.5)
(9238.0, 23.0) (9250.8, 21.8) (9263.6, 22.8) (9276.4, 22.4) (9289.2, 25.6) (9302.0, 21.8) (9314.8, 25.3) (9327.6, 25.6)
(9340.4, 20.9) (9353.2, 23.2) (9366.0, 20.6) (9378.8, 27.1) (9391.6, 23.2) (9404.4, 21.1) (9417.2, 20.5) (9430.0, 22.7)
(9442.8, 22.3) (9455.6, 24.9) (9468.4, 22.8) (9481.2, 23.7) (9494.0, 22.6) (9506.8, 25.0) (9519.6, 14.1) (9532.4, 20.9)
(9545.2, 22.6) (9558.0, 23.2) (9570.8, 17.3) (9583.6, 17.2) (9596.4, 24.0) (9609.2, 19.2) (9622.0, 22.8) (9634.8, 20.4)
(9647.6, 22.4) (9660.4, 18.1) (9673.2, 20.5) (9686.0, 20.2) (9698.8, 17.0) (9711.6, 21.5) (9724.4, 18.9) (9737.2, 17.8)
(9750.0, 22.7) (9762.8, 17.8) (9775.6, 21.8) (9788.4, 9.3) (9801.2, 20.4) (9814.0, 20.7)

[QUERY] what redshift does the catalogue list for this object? 0.167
